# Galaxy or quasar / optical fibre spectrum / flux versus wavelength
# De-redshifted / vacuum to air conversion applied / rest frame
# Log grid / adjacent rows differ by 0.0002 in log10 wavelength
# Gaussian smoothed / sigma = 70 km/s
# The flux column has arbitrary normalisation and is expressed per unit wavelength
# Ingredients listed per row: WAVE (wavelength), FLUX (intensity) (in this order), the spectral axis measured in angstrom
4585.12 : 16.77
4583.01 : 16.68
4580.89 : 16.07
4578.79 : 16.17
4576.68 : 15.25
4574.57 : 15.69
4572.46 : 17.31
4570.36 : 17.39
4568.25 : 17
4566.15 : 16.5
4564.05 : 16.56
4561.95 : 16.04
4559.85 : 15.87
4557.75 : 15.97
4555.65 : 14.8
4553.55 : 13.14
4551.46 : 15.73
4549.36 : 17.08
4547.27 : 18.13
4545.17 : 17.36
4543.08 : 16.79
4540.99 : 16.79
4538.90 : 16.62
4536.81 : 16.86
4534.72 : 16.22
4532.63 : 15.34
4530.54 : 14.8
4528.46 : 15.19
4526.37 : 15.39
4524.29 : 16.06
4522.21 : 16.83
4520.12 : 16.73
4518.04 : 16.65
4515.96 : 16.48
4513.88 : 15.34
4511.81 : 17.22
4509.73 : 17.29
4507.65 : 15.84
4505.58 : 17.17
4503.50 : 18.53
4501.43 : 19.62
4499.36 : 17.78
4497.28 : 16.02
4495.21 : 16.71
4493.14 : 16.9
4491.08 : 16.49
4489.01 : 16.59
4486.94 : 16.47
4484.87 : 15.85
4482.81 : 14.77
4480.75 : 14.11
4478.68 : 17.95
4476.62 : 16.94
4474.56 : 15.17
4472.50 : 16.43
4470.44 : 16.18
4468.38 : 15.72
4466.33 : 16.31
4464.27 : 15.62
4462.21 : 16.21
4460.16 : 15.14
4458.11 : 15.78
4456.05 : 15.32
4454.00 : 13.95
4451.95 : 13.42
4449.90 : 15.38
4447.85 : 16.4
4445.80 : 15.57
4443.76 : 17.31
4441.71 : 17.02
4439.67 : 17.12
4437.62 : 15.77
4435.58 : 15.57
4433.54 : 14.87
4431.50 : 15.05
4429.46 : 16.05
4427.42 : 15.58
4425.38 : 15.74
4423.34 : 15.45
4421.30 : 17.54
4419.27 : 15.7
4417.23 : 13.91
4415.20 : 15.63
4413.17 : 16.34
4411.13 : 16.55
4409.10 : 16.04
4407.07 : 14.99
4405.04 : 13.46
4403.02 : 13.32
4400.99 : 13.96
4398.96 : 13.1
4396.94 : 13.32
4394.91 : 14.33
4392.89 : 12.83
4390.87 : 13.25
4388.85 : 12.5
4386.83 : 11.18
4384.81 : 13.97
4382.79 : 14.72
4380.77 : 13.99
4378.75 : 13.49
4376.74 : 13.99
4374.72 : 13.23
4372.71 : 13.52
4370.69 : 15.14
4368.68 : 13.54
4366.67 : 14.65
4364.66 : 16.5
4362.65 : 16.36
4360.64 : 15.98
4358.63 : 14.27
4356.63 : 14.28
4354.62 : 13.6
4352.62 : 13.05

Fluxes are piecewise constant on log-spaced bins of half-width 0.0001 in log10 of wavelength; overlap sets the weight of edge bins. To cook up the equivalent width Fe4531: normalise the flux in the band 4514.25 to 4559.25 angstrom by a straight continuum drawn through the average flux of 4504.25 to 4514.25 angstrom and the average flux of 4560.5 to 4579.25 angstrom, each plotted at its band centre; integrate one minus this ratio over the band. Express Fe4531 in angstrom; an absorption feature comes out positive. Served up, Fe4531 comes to 1.24 angstrom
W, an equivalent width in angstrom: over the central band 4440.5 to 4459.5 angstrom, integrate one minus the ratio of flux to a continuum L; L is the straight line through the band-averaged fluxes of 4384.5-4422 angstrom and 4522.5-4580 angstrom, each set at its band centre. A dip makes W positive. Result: -0.9 angstrom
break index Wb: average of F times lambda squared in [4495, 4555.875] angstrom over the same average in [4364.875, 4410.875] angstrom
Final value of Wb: 1.3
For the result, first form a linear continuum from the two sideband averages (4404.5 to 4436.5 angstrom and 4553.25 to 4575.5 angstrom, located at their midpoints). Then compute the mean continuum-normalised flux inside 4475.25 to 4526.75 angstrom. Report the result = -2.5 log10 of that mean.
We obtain -0.051 mag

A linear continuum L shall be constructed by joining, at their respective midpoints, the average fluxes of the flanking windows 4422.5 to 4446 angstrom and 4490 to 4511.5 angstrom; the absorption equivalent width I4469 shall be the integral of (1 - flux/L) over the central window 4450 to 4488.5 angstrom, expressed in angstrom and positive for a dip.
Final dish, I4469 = 2.3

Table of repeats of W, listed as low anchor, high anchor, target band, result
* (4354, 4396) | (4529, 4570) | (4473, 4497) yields -1.2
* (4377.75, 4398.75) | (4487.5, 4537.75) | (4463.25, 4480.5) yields -0.7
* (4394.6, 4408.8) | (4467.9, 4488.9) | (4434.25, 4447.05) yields -1.2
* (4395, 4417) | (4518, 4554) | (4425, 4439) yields -0.6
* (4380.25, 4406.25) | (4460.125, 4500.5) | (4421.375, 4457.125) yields -2.0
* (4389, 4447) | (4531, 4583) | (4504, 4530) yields -0.7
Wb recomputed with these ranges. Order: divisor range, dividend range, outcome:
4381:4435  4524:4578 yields 1.18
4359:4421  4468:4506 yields 1.21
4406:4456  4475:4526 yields 1.09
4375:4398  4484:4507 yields 1.34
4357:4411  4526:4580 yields 1.24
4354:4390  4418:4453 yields 1.15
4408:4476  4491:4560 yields 1.08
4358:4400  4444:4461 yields 1.13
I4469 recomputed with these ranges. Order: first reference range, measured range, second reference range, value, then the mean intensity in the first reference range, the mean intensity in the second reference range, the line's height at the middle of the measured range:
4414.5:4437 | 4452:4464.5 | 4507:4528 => 0.5 angstrom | 15.6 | 16.4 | 15.8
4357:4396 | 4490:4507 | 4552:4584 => -2.3 angstrom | 14.1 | 16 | 15.3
